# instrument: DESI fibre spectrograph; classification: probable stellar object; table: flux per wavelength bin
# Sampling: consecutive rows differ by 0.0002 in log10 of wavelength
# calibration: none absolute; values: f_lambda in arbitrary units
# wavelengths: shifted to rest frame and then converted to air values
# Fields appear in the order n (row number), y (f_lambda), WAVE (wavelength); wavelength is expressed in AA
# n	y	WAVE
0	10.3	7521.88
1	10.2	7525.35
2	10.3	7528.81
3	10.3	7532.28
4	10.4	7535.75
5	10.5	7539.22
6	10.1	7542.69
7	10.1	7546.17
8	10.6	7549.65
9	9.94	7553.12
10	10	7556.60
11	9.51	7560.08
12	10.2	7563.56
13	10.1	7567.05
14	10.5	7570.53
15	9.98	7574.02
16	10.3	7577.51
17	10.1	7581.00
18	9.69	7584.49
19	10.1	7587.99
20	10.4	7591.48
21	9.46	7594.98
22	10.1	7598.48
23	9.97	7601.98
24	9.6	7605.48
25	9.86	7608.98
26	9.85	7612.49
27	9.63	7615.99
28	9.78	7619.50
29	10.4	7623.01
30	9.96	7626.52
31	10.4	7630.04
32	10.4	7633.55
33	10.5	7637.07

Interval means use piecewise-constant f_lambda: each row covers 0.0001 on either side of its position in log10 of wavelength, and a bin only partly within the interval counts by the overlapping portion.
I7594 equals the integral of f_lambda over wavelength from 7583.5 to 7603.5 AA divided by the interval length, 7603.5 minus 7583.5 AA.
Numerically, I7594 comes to 9.96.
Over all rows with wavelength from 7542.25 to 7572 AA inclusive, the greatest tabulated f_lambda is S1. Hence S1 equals 10.6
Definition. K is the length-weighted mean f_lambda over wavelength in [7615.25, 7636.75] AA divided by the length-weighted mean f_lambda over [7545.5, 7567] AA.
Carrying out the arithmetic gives 1.0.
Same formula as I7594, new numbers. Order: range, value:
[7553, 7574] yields 10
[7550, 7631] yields 10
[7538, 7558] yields 10.2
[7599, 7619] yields 9.8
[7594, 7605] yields 9.84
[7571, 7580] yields 10.2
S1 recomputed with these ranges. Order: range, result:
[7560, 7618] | 10.5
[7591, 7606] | 10.4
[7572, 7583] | 10.3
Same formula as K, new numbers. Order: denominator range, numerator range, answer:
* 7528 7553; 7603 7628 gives 0.96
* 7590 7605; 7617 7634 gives 1.02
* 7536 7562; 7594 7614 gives 0.97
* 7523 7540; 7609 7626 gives 0.96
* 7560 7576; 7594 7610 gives 0.97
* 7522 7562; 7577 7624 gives 0.98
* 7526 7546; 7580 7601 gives 0.97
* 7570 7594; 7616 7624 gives 0.98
